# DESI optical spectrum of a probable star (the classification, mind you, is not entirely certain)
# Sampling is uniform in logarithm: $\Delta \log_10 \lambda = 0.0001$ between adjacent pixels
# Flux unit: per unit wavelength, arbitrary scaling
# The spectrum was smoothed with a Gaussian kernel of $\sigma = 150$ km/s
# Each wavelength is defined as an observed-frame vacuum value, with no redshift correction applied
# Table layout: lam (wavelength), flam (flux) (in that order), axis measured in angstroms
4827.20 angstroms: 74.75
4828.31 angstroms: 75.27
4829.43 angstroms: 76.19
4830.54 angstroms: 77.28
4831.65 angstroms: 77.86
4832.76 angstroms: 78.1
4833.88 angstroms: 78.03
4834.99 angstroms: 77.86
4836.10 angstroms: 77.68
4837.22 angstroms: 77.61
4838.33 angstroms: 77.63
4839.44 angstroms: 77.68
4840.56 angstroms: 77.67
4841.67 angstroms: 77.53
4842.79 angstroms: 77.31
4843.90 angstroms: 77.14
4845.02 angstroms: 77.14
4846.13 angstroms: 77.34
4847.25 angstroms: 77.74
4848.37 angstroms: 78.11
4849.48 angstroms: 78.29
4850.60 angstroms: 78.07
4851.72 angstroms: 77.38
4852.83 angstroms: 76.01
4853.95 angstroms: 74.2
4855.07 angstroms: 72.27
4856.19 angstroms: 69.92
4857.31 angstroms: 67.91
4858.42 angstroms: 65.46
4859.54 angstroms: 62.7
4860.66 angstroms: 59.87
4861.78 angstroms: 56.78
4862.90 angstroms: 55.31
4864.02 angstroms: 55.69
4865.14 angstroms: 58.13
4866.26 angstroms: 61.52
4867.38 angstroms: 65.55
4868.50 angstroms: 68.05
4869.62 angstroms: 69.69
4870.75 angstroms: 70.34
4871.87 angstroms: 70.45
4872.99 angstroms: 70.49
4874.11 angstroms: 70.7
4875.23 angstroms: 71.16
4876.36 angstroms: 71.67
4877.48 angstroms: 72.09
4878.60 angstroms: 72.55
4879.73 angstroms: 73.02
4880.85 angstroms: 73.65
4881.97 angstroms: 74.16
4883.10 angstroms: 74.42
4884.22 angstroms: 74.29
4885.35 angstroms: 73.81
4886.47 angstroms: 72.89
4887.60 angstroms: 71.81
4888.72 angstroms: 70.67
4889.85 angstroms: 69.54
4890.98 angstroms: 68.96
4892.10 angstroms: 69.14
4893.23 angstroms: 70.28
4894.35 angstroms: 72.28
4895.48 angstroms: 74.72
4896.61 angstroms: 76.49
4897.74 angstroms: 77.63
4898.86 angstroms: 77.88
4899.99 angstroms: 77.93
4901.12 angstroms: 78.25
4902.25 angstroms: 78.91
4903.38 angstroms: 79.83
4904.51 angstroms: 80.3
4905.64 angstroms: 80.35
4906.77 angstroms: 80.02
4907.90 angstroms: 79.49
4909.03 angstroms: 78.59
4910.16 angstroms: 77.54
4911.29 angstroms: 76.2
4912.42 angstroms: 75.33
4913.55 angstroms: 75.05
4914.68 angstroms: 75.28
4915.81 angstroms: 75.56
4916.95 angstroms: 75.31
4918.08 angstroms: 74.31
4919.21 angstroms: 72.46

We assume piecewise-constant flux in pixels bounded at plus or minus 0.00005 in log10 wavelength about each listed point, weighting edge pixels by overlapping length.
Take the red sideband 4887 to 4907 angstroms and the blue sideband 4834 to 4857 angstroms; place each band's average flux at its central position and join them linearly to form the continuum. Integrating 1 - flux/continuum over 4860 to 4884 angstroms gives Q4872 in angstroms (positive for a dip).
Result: 2.7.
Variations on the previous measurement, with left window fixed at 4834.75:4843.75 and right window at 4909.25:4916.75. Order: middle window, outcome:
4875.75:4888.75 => 0.61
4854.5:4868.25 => 2.57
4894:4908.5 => -0.36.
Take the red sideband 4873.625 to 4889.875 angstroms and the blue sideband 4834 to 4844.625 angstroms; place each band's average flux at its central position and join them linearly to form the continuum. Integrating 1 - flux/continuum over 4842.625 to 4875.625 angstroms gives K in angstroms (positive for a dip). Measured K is 2.5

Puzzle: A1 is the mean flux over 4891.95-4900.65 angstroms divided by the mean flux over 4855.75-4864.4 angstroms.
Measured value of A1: 1.2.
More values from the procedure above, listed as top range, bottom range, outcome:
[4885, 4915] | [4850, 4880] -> 1.11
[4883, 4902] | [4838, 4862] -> 1.00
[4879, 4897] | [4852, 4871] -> 1.11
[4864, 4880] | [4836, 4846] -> 0.88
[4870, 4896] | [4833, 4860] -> 0.95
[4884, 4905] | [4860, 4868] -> 1.26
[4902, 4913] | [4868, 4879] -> 1.11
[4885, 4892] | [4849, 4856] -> 0.94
